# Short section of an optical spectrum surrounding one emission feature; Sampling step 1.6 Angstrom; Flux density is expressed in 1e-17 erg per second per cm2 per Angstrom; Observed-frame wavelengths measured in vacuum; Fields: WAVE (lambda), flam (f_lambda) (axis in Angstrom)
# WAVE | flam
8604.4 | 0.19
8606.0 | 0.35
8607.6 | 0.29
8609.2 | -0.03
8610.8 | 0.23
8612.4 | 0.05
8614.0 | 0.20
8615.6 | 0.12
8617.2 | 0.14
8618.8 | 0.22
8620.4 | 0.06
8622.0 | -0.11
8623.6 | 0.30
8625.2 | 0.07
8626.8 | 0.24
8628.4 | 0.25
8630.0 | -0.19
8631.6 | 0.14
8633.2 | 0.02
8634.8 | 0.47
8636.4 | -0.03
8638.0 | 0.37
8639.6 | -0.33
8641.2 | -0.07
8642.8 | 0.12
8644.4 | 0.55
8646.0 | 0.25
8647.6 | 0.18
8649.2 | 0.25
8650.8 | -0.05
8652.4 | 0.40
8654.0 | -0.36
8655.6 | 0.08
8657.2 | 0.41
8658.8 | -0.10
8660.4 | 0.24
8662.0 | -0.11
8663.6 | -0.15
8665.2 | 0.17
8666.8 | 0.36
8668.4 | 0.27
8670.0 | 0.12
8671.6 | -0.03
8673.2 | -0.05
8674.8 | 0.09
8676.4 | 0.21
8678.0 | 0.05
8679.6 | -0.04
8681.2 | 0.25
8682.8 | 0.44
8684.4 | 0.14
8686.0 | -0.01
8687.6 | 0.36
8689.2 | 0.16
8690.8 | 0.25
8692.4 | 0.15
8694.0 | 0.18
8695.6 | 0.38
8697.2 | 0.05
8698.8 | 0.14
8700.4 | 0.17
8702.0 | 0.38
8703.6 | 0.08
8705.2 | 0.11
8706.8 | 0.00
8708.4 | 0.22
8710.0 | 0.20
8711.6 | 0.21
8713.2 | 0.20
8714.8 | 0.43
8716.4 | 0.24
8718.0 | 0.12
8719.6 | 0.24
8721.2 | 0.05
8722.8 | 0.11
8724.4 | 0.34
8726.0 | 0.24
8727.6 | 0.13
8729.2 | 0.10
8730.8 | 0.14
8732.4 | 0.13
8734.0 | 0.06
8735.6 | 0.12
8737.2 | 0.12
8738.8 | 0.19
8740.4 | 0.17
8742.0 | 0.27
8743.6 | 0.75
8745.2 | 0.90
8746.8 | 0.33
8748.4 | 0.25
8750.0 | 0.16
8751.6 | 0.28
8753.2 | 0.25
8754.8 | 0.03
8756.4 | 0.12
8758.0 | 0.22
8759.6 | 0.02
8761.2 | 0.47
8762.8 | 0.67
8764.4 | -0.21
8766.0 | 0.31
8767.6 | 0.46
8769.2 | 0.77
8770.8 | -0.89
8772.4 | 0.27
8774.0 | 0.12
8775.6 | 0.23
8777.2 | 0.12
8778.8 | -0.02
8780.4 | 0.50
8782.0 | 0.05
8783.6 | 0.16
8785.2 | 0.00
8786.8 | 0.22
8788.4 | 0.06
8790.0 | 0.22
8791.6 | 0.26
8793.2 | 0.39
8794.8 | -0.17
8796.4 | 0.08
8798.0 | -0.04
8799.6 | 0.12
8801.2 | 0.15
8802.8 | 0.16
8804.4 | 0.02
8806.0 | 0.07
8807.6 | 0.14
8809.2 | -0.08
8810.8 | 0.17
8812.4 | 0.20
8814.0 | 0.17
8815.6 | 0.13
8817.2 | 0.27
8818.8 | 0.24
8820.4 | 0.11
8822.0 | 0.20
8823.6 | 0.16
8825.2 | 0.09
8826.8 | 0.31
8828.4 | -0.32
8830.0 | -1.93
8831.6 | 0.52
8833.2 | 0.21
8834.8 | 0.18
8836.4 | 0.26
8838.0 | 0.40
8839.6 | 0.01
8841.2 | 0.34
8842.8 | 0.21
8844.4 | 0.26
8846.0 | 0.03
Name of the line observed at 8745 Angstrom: H-beta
